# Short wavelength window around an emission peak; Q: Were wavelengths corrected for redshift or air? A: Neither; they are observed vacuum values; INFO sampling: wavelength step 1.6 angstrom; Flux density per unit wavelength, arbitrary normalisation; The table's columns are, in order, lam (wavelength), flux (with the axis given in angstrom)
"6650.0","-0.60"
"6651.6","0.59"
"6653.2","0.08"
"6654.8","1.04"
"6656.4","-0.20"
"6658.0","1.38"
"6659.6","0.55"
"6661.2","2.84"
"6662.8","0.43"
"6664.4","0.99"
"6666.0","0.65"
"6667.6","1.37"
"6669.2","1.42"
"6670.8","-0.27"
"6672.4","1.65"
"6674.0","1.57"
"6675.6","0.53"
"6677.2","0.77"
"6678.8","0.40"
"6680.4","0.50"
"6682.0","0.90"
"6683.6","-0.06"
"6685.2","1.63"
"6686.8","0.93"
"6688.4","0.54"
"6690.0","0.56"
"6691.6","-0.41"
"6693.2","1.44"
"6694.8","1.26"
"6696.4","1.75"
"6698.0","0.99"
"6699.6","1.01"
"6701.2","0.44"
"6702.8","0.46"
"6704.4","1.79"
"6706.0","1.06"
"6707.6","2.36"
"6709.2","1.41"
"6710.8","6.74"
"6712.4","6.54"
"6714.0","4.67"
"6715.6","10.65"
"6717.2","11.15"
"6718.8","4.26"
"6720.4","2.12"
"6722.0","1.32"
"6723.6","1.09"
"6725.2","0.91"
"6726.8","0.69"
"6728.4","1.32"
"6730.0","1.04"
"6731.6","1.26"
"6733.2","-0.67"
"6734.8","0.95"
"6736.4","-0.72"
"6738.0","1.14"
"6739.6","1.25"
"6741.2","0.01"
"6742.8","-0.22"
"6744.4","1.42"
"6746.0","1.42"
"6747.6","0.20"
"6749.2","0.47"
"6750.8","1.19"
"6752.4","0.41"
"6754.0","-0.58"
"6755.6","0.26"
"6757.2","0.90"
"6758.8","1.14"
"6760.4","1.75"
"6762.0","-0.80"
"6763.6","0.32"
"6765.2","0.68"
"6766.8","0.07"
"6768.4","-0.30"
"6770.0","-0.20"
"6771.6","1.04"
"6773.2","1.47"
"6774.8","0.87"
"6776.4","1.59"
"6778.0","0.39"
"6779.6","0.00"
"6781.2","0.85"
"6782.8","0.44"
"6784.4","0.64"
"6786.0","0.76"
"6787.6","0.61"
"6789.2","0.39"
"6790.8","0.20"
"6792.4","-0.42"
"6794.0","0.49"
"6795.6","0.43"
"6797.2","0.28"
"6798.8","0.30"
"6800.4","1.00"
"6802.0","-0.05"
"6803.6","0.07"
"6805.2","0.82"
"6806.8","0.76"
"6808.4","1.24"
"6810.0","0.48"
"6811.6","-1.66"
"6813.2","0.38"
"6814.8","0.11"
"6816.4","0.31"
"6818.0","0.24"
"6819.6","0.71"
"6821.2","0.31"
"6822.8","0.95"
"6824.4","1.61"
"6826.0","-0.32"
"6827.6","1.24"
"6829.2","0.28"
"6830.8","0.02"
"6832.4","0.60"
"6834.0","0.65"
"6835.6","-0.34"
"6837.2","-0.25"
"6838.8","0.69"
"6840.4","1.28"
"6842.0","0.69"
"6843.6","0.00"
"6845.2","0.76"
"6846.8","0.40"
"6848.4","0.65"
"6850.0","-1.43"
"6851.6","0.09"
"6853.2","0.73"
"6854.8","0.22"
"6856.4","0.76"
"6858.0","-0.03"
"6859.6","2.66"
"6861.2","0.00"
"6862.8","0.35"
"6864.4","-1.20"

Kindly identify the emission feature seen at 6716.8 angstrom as [O II] 3727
